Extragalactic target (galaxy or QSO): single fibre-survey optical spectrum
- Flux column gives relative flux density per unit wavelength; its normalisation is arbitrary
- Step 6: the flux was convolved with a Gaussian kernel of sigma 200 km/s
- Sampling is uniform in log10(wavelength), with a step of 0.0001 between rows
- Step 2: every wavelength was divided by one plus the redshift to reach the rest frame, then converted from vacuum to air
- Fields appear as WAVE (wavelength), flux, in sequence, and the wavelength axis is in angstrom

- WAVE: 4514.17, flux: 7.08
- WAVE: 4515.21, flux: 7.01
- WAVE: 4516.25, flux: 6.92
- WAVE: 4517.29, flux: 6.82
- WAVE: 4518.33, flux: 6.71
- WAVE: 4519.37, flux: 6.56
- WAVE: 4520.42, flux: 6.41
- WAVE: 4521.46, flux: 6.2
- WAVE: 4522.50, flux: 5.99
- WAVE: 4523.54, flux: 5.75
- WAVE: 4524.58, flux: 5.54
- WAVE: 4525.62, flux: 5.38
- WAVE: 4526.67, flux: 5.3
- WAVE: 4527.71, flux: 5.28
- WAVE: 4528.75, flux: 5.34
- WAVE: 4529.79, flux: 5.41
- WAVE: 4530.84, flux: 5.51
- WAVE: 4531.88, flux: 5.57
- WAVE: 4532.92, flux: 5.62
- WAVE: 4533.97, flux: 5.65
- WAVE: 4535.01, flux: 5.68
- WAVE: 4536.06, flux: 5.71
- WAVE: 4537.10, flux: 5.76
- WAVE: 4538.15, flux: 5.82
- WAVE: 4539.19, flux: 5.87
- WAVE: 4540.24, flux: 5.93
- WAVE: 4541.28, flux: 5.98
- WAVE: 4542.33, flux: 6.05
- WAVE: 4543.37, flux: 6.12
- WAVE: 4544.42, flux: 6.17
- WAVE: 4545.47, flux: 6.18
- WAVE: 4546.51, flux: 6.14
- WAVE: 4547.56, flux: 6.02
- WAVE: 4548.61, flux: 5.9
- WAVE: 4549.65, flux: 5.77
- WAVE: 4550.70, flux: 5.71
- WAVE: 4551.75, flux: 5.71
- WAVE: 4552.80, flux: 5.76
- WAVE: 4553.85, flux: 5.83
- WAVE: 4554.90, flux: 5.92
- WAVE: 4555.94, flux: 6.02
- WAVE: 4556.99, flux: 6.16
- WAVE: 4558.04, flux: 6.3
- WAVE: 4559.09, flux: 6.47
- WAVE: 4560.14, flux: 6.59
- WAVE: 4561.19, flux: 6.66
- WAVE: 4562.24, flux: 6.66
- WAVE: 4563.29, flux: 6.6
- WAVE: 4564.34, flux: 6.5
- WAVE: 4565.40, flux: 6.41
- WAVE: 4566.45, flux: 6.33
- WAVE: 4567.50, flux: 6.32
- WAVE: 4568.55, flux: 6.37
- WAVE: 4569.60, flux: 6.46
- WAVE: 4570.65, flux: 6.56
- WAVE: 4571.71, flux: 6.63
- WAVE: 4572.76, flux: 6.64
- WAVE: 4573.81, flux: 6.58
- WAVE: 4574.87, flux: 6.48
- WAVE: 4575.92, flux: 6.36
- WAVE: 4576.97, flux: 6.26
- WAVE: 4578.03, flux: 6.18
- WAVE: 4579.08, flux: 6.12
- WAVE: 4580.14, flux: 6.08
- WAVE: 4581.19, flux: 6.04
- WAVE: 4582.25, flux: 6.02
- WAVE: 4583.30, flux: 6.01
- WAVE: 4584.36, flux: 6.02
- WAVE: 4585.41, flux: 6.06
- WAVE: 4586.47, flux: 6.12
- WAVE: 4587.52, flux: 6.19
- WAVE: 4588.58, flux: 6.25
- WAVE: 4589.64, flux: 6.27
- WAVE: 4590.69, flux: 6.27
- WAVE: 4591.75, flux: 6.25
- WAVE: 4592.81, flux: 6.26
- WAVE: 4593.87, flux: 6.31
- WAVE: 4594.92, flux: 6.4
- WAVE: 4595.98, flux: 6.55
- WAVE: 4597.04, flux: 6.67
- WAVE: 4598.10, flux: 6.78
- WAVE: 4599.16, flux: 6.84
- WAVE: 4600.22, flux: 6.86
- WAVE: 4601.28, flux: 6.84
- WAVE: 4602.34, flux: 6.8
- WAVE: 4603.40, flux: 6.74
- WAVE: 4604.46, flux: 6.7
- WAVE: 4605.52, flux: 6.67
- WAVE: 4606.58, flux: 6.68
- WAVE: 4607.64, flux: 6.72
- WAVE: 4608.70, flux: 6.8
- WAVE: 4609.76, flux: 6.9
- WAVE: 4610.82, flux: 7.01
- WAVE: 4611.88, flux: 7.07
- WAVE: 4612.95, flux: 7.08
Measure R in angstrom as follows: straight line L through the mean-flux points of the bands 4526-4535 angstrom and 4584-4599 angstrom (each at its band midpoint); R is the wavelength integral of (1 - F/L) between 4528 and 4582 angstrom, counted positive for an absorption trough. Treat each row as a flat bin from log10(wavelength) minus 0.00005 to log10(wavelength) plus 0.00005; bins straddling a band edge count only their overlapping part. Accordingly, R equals -2.6 angstrom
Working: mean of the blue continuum 5.47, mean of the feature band 6.09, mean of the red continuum 6.33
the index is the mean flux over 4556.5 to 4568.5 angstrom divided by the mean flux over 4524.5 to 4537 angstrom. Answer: 1.2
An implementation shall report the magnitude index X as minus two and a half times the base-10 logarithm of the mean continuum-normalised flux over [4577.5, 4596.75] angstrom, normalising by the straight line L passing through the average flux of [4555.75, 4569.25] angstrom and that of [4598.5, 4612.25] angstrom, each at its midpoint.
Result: 0.08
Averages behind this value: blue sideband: 6.42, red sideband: 6.82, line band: 6.2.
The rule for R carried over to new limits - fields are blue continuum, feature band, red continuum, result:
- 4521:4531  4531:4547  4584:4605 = -0.4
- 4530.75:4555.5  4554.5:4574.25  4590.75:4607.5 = -0.9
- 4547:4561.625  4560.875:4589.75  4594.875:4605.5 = 0.1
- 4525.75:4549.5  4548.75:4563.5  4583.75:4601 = -0.4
